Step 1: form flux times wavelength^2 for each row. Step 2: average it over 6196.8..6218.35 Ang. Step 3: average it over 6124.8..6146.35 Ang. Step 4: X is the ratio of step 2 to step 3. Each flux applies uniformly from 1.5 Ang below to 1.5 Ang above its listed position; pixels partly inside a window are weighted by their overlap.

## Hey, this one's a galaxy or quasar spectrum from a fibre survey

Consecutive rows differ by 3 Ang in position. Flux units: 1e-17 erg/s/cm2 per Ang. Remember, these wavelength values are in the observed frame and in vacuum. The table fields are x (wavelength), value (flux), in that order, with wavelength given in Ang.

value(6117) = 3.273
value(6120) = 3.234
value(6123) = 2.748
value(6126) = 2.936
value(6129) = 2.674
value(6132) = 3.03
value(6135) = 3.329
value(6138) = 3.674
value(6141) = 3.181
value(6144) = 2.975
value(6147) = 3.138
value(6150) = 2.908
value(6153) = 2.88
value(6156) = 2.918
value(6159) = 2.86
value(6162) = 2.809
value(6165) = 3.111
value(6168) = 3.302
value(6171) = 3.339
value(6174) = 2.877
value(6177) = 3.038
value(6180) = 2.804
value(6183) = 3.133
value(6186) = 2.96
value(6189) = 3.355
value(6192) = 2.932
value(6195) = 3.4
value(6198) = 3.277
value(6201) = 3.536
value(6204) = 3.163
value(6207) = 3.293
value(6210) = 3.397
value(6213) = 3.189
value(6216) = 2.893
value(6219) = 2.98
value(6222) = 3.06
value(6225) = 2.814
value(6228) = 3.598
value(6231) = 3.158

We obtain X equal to 1.06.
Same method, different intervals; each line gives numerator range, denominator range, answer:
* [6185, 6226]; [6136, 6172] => 1.04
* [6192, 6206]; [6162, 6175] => 1.06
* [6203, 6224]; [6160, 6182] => 1.04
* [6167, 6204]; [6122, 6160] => 1.06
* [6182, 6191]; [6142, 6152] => 1.06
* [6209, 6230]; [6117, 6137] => 1.06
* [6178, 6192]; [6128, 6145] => 0.98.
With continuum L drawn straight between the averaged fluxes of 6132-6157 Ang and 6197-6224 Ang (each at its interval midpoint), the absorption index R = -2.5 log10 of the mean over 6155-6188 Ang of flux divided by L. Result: 0.05 mag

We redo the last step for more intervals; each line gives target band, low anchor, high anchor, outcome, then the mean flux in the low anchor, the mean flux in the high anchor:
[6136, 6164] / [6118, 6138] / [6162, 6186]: 0.00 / 3.05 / 3.06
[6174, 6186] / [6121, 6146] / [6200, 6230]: 0.06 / 3.07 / 3.19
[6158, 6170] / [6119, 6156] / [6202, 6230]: 0.02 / 3.05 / 3.16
